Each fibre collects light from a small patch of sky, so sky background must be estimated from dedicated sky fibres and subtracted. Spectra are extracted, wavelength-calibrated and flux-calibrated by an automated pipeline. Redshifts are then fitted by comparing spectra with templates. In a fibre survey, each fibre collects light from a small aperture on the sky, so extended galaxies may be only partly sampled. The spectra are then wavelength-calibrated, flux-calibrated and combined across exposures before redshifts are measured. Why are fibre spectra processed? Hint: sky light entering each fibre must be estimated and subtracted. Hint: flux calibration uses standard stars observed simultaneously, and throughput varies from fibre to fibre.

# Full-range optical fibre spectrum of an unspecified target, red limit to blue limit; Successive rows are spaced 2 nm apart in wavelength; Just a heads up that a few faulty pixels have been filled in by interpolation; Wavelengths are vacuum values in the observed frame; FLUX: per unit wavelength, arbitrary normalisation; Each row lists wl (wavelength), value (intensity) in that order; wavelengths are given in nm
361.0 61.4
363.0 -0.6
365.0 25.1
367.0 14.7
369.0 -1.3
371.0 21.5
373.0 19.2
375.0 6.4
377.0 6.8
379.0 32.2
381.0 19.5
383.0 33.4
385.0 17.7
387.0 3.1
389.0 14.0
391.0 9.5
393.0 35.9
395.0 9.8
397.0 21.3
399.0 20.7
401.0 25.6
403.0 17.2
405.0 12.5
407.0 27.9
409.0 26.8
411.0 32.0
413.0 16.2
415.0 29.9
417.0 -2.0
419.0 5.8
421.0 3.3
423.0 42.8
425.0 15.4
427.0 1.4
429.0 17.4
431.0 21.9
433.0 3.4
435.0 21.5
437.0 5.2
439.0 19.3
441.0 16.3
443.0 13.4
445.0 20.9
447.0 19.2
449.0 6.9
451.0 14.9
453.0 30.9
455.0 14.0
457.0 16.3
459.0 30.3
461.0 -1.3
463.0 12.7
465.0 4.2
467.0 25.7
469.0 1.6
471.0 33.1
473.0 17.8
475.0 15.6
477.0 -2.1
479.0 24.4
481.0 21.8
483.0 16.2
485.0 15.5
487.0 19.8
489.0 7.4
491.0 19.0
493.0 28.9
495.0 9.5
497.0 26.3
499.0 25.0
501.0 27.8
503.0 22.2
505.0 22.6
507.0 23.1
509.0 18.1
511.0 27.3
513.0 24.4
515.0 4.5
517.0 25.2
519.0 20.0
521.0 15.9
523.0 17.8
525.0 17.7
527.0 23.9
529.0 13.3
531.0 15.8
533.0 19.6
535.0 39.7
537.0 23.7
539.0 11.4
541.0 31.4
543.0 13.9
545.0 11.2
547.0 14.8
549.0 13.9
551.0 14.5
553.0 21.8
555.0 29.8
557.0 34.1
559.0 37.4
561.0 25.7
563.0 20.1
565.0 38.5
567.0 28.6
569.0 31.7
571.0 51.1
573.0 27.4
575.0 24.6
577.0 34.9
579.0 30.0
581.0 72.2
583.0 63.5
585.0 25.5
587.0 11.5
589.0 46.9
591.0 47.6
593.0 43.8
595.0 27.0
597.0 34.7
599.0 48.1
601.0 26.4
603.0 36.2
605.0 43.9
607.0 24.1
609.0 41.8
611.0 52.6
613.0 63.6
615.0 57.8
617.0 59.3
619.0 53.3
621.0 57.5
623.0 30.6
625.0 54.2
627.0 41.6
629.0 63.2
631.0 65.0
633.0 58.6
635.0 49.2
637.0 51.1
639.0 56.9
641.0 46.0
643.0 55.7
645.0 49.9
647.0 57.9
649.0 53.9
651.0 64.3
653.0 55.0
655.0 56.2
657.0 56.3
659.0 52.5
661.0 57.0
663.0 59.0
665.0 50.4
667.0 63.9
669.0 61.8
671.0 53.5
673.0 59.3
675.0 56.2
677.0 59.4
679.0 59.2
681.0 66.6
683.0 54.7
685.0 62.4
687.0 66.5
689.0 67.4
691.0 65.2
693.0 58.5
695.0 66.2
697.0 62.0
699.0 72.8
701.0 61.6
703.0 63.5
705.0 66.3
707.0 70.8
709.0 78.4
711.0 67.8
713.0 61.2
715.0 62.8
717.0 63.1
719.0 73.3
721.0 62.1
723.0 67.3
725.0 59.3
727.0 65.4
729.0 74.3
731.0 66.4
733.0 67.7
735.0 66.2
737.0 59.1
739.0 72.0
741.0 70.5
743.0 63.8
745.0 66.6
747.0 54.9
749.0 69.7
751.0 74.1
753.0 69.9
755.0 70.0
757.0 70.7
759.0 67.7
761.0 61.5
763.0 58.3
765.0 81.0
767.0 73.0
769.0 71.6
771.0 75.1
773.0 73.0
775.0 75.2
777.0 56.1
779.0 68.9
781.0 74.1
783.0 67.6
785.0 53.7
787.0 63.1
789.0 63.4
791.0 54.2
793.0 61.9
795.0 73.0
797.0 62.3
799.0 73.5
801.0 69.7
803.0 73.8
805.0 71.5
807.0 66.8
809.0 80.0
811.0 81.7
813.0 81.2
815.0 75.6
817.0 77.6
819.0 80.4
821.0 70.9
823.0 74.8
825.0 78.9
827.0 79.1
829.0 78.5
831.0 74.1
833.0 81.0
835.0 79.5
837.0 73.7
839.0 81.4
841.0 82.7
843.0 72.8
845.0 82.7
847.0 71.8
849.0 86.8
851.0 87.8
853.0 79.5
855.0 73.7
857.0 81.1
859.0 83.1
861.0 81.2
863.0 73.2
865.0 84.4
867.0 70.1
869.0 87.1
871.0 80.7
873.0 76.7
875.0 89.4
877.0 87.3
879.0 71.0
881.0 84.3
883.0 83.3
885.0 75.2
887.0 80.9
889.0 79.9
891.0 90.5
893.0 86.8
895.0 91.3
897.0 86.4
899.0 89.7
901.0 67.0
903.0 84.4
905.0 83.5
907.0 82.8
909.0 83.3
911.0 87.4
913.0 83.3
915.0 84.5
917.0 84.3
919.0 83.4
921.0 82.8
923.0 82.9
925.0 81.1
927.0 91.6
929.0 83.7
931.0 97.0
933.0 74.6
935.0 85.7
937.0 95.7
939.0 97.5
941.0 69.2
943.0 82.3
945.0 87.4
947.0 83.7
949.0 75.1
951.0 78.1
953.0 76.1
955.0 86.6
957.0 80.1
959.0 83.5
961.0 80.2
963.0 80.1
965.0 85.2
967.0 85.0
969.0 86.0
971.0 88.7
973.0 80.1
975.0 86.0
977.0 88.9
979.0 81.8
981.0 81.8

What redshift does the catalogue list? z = 0.53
